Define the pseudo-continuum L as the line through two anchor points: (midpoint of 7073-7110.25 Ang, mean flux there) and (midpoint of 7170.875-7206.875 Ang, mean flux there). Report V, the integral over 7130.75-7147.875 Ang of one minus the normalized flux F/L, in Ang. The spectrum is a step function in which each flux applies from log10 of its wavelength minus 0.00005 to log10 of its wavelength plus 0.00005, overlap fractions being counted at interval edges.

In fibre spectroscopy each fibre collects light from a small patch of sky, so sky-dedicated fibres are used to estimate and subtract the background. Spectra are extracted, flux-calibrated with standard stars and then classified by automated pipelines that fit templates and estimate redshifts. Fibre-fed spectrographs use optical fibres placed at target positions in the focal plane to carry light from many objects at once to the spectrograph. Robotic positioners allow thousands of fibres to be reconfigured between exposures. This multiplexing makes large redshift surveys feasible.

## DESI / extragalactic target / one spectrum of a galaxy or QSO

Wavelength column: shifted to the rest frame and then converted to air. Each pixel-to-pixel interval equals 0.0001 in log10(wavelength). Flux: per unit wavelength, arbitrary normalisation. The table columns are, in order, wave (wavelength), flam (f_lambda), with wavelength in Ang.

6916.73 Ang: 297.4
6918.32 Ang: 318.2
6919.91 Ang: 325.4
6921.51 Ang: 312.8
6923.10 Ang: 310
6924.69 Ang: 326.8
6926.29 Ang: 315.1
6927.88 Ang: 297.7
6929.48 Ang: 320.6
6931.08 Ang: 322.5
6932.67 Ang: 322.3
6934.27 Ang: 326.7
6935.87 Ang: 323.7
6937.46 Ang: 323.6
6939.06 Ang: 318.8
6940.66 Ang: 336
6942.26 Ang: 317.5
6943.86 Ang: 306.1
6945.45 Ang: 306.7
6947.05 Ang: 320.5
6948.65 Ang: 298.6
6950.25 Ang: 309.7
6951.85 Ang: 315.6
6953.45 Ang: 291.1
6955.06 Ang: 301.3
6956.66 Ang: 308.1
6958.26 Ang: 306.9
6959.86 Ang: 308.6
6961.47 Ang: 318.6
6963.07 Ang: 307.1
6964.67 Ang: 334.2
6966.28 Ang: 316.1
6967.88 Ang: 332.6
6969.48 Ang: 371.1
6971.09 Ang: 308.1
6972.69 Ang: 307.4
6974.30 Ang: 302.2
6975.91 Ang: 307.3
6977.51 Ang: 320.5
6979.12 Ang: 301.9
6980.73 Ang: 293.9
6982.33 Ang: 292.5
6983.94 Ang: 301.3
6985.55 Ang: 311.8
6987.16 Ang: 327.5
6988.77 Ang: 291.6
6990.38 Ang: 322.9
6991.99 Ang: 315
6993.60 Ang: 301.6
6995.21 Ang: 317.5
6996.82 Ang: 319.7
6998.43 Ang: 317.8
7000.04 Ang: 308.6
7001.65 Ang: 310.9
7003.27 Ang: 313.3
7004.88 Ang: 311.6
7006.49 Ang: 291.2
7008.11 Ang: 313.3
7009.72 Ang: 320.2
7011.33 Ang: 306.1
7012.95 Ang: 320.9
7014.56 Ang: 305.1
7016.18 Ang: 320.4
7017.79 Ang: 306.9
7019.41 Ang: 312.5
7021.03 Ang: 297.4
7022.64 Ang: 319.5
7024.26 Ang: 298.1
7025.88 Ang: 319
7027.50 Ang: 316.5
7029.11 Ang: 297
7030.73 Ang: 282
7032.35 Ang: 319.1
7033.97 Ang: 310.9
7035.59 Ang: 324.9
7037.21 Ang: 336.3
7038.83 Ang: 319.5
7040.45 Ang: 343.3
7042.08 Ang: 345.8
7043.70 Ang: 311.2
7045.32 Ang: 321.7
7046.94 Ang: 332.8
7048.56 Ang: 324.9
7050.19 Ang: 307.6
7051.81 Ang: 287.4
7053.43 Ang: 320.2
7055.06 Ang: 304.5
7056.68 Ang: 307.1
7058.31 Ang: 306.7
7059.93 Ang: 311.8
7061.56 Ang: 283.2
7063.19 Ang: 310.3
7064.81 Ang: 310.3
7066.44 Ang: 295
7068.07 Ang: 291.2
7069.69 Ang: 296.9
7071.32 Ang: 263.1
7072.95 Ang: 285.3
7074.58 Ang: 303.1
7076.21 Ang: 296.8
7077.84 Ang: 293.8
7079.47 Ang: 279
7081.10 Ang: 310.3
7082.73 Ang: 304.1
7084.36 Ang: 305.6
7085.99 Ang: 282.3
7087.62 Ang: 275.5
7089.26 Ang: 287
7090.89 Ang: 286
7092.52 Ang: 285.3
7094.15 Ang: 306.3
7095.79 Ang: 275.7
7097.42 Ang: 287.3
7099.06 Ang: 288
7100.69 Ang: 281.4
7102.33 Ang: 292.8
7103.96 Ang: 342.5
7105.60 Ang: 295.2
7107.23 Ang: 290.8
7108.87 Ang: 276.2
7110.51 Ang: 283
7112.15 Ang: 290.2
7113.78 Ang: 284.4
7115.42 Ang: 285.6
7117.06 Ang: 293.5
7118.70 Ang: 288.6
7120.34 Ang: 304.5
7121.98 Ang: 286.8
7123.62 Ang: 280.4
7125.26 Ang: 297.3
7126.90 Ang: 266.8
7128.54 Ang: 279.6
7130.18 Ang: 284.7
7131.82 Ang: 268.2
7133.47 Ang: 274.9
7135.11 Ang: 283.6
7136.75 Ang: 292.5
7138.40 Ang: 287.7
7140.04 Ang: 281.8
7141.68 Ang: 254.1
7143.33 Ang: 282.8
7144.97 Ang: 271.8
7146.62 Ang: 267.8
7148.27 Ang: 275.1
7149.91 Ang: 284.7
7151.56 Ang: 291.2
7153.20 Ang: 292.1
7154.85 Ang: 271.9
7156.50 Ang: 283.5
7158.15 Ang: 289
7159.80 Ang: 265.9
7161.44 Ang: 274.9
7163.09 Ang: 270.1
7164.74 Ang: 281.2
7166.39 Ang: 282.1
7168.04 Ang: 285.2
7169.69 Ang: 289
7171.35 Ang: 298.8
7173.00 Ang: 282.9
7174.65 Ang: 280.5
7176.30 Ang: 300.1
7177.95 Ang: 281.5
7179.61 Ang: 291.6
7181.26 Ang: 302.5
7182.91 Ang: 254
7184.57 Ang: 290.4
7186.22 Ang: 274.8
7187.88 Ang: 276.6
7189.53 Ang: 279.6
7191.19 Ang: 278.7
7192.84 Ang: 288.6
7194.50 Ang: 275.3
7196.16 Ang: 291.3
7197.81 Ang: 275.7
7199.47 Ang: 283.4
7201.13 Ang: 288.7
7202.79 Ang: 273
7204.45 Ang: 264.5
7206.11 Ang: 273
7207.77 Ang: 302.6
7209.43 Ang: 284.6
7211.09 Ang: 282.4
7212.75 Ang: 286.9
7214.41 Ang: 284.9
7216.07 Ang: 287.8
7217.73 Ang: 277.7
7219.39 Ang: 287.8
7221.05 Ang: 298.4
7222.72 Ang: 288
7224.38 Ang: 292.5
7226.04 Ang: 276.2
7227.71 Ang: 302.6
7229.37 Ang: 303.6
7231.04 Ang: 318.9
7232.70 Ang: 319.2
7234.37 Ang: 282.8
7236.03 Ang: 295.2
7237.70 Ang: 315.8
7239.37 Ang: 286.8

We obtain 0.6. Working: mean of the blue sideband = 293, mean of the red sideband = 282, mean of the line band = 276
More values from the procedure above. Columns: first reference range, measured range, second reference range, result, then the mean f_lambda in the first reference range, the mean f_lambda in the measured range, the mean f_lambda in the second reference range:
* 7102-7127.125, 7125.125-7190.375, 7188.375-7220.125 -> 1.4 Ang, 292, 281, 282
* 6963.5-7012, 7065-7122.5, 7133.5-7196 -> 0.5 Ang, 313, 291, 281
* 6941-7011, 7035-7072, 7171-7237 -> -1.0 Ang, 312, 311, 287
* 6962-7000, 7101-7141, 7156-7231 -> 0.9 Ang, 314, 288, 284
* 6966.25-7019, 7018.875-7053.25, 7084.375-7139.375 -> -1.4 Ang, 312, 316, 288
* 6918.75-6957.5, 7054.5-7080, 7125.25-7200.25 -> -0.1 Ang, 315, 296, 281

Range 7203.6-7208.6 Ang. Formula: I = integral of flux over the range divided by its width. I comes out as 280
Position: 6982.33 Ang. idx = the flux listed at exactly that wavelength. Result 292.5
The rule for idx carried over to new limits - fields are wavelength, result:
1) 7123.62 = 280.4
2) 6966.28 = 316.1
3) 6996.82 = 319.7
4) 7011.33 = 306.1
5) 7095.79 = 275.7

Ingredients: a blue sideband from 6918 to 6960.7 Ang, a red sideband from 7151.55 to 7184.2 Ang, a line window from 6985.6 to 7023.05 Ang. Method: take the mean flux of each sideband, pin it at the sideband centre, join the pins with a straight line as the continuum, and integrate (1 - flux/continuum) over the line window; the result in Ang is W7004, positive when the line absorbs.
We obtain -0.8 Ang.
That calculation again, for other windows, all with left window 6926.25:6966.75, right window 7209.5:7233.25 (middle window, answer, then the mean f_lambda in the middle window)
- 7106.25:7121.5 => 0.64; 289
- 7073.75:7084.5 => 0.19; 299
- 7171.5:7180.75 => 0.24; 289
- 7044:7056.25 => -0.30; 314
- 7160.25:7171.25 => 0.59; 281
